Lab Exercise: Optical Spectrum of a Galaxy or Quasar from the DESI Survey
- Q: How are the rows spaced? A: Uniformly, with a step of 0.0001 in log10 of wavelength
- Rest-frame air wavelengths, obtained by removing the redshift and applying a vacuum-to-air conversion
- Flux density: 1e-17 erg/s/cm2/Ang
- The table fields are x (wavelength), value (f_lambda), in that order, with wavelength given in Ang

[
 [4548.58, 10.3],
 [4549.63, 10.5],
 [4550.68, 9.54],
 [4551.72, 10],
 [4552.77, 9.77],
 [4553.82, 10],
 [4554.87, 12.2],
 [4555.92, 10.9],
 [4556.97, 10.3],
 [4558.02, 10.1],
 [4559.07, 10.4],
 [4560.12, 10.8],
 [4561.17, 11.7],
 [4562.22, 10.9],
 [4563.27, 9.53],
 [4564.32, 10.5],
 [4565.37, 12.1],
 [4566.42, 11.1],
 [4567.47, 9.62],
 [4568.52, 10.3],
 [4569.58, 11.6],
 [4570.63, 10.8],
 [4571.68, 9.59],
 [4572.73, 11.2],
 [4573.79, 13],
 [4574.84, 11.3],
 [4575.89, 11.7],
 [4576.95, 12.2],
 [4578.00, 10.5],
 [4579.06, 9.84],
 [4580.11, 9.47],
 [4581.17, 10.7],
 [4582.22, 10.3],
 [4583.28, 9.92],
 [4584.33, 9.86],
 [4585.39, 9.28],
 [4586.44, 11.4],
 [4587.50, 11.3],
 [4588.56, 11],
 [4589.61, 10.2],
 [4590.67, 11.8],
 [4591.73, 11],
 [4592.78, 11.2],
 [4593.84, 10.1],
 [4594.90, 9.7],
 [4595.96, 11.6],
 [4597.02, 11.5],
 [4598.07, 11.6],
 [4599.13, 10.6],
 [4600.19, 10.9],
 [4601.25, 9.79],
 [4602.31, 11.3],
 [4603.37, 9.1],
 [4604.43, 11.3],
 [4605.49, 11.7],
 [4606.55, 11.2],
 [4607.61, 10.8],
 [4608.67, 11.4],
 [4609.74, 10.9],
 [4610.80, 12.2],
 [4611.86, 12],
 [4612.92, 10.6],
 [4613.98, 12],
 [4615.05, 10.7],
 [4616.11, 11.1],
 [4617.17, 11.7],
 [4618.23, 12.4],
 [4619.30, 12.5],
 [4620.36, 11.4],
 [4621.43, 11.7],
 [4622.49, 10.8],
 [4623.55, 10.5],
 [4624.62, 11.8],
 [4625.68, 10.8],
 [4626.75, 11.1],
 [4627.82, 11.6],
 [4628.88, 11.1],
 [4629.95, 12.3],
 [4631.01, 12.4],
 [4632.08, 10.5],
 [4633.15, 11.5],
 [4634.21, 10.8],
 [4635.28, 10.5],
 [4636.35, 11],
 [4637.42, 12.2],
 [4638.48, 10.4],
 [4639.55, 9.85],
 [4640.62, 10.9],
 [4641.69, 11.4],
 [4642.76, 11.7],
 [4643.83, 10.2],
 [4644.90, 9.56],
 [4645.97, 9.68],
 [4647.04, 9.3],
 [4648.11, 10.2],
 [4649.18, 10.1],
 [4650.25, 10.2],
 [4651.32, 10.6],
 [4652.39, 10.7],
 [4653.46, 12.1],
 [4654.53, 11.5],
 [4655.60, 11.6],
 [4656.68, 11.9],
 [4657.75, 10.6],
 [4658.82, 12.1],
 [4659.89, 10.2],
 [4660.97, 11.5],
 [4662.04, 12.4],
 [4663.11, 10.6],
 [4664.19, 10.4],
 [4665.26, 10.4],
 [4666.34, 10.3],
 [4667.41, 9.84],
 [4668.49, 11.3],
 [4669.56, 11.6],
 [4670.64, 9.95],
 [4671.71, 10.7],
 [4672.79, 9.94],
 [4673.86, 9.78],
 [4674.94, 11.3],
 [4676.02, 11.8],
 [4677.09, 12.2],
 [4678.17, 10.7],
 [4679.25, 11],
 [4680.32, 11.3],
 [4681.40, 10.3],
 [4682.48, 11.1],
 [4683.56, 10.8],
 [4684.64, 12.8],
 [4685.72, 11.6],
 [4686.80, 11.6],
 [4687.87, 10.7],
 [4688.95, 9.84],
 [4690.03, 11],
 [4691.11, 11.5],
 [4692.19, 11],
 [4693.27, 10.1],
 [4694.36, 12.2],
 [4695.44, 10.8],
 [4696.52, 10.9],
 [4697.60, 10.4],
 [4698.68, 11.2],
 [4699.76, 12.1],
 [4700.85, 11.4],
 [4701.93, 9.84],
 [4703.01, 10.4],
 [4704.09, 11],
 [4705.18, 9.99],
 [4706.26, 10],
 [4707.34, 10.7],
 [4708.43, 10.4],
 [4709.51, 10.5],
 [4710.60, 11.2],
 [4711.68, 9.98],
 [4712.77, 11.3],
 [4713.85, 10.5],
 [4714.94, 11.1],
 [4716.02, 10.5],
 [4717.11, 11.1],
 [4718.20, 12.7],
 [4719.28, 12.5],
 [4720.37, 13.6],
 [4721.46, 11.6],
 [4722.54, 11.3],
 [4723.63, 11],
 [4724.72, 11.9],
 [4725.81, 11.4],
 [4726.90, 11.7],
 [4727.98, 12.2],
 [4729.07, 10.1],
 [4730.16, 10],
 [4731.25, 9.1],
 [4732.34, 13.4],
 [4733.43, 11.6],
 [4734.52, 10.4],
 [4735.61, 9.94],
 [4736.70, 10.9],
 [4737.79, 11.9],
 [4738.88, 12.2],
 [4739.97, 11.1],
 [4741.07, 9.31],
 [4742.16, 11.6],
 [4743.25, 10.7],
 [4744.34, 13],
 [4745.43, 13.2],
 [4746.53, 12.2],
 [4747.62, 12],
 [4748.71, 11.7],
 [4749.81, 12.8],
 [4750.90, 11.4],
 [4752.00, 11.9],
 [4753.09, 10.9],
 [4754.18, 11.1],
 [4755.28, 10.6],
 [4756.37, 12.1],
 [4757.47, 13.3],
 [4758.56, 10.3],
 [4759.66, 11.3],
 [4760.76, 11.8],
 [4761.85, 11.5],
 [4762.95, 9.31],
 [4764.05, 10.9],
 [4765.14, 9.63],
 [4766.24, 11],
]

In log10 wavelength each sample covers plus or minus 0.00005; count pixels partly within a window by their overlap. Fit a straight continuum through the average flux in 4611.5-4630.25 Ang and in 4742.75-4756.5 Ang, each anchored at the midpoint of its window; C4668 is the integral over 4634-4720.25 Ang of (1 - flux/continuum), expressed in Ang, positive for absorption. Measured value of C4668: 5.2 Ang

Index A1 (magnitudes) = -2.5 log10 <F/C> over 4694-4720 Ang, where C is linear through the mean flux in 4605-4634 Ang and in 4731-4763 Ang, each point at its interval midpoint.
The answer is 0.049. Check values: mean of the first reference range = 11.4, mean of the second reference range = 11.5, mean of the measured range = 11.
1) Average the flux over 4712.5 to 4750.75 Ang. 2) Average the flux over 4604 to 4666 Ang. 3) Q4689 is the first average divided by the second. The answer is 1.0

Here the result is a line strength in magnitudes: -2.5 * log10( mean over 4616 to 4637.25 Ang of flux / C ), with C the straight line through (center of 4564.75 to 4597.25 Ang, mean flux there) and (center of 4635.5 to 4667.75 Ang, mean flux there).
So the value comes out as -0.059 mag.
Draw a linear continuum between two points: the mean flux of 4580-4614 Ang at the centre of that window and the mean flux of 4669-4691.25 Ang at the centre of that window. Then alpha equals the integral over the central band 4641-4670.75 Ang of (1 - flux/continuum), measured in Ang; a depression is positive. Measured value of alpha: 0.5 Ang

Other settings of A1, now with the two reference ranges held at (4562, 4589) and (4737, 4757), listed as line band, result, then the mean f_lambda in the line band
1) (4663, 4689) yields 0.036 mag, 10.9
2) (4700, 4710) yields 0.089 mag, 10.5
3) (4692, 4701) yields 0.026 mag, 11.1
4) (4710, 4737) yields 0.027 mag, 11.2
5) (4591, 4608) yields 0.001 mag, 10.9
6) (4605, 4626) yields -0.046 mag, 11.4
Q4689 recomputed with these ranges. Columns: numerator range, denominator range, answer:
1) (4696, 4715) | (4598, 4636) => 0.95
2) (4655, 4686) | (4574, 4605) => 1.03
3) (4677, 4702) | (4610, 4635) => 0.97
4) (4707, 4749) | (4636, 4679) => 1.05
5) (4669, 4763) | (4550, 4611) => 1.04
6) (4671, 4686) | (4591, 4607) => 1.02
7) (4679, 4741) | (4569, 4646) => 1.01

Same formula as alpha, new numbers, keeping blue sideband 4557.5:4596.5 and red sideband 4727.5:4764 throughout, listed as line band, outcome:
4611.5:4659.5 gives -0.6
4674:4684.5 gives -0.1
